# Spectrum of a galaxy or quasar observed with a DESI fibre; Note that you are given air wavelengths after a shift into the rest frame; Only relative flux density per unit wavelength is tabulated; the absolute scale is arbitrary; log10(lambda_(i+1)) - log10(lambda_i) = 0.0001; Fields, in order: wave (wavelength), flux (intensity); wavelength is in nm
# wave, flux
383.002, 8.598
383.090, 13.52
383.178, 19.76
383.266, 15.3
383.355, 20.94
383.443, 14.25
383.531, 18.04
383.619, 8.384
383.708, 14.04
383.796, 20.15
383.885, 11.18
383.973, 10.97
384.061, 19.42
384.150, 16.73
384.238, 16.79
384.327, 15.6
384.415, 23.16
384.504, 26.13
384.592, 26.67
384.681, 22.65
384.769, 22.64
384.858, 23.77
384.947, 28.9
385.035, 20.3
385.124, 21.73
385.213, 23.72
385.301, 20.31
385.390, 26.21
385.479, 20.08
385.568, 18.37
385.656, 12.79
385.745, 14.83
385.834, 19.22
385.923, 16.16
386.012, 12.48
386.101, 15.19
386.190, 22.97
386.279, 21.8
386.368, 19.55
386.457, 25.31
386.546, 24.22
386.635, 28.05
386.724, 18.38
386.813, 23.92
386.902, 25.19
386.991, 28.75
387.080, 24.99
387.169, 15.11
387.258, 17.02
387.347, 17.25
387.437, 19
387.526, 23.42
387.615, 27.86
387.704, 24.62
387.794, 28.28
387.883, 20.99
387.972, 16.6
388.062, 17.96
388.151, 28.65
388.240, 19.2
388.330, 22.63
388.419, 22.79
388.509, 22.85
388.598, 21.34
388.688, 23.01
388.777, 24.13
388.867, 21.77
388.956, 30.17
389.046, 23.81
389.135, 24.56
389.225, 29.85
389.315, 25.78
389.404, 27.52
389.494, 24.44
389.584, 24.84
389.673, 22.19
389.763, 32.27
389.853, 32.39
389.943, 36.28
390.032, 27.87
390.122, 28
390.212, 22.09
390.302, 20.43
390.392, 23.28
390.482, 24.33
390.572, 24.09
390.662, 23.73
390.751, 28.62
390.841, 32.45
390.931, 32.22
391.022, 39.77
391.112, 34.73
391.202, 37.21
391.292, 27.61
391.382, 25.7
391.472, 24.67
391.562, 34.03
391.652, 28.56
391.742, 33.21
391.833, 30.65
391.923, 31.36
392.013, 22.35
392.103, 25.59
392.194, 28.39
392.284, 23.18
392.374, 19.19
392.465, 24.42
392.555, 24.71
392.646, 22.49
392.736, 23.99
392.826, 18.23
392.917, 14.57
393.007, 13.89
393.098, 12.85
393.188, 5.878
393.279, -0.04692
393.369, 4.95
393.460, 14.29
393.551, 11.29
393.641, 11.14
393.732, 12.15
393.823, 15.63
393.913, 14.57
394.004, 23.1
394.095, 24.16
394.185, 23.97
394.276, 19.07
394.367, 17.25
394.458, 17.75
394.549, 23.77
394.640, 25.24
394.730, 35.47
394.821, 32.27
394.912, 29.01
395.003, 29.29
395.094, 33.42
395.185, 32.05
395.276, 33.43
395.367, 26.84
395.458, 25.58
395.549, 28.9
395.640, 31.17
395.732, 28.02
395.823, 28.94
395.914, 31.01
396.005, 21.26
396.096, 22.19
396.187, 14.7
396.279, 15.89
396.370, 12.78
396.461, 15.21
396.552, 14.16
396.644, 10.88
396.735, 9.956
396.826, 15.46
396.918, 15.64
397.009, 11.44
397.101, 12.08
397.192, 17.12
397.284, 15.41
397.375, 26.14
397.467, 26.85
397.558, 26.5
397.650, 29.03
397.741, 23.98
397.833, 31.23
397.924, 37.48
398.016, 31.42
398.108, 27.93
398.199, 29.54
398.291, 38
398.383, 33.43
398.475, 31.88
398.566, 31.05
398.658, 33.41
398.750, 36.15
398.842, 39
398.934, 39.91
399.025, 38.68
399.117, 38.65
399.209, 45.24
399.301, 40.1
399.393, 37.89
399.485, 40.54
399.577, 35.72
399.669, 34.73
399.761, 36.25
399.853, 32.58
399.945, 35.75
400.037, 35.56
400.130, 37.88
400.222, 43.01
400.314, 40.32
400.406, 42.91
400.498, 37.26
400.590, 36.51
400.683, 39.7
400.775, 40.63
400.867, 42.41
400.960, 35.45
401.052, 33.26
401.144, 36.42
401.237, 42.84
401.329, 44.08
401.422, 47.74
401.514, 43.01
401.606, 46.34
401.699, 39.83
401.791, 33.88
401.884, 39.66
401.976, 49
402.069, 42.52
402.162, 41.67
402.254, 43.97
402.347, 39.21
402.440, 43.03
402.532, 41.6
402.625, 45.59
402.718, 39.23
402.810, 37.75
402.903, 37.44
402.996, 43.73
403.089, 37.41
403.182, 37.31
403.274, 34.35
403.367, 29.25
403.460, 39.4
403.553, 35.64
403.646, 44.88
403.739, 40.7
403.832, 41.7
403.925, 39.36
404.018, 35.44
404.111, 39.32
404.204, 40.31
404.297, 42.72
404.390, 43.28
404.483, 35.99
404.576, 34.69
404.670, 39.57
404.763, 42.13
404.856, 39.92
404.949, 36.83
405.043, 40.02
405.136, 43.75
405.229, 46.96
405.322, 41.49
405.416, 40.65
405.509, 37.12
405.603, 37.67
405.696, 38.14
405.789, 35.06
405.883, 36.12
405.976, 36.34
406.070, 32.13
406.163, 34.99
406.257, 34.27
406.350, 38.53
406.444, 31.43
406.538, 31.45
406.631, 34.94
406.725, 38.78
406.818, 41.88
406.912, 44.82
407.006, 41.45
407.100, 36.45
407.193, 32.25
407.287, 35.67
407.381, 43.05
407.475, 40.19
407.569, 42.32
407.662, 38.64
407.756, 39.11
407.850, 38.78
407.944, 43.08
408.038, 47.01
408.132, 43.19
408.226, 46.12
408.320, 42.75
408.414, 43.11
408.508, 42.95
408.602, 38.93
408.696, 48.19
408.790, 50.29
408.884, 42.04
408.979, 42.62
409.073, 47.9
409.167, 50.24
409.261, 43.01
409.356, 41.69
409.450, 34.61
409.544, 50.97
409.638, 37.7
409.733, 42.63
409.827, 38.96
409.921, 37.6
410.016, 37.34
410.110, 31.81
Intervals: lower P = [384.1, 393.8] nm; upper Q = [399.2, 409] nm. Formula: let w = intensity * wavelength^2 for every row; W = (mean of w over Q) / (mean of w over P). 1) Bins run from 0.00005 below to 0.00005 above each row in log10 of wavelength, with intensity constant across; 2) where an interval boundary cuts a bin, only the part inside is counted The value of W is 1.9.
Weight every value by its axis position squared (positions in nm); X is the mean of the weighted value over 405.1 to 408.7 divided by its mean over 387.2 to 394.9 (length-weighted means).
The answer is 1.8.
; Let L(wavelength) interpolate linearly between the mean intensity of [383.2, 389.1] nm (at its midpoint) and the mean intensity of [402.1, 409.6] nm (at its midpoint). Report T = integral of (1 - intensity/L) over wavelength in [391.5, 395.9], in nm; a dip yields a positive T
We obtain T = 0.843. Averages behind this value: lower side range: 20.8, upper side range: 40.1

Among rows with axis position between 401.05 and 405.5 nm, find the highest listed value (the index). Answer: 49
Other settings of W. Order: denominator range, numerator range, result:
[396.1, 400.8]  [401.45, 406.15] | 1.36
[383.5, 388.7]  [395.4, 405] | 1.78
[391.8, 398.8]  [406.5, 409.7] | 1.96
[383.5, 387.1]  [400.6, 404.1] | 2.16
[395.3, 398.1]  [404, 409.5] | 1.91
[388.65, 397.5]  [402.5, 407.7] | 1.77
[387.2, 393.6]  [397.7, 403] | 1.69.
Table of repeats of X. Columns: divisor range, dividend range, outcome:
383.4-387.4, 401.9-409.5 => 2.24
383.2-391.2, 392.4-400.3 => 1.17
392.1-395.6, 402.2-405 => 1.96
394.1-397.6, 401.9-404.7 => 1.84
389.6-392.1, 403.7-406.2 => 1.45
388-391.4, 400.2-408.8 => 1.62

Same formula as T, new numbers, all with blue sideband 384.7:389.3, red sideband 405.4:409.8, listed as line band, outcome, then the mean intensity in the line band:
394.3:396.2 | 0.141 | 27.1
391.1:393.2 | 0.147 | 24.6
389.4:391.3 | -0.264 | 28.5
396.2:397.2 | 0.556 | 13.6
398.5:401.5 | -0.443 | 38.5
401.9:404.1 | -0.234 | 40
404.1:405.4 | -0.097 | 40.5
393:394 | 0.605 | 11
